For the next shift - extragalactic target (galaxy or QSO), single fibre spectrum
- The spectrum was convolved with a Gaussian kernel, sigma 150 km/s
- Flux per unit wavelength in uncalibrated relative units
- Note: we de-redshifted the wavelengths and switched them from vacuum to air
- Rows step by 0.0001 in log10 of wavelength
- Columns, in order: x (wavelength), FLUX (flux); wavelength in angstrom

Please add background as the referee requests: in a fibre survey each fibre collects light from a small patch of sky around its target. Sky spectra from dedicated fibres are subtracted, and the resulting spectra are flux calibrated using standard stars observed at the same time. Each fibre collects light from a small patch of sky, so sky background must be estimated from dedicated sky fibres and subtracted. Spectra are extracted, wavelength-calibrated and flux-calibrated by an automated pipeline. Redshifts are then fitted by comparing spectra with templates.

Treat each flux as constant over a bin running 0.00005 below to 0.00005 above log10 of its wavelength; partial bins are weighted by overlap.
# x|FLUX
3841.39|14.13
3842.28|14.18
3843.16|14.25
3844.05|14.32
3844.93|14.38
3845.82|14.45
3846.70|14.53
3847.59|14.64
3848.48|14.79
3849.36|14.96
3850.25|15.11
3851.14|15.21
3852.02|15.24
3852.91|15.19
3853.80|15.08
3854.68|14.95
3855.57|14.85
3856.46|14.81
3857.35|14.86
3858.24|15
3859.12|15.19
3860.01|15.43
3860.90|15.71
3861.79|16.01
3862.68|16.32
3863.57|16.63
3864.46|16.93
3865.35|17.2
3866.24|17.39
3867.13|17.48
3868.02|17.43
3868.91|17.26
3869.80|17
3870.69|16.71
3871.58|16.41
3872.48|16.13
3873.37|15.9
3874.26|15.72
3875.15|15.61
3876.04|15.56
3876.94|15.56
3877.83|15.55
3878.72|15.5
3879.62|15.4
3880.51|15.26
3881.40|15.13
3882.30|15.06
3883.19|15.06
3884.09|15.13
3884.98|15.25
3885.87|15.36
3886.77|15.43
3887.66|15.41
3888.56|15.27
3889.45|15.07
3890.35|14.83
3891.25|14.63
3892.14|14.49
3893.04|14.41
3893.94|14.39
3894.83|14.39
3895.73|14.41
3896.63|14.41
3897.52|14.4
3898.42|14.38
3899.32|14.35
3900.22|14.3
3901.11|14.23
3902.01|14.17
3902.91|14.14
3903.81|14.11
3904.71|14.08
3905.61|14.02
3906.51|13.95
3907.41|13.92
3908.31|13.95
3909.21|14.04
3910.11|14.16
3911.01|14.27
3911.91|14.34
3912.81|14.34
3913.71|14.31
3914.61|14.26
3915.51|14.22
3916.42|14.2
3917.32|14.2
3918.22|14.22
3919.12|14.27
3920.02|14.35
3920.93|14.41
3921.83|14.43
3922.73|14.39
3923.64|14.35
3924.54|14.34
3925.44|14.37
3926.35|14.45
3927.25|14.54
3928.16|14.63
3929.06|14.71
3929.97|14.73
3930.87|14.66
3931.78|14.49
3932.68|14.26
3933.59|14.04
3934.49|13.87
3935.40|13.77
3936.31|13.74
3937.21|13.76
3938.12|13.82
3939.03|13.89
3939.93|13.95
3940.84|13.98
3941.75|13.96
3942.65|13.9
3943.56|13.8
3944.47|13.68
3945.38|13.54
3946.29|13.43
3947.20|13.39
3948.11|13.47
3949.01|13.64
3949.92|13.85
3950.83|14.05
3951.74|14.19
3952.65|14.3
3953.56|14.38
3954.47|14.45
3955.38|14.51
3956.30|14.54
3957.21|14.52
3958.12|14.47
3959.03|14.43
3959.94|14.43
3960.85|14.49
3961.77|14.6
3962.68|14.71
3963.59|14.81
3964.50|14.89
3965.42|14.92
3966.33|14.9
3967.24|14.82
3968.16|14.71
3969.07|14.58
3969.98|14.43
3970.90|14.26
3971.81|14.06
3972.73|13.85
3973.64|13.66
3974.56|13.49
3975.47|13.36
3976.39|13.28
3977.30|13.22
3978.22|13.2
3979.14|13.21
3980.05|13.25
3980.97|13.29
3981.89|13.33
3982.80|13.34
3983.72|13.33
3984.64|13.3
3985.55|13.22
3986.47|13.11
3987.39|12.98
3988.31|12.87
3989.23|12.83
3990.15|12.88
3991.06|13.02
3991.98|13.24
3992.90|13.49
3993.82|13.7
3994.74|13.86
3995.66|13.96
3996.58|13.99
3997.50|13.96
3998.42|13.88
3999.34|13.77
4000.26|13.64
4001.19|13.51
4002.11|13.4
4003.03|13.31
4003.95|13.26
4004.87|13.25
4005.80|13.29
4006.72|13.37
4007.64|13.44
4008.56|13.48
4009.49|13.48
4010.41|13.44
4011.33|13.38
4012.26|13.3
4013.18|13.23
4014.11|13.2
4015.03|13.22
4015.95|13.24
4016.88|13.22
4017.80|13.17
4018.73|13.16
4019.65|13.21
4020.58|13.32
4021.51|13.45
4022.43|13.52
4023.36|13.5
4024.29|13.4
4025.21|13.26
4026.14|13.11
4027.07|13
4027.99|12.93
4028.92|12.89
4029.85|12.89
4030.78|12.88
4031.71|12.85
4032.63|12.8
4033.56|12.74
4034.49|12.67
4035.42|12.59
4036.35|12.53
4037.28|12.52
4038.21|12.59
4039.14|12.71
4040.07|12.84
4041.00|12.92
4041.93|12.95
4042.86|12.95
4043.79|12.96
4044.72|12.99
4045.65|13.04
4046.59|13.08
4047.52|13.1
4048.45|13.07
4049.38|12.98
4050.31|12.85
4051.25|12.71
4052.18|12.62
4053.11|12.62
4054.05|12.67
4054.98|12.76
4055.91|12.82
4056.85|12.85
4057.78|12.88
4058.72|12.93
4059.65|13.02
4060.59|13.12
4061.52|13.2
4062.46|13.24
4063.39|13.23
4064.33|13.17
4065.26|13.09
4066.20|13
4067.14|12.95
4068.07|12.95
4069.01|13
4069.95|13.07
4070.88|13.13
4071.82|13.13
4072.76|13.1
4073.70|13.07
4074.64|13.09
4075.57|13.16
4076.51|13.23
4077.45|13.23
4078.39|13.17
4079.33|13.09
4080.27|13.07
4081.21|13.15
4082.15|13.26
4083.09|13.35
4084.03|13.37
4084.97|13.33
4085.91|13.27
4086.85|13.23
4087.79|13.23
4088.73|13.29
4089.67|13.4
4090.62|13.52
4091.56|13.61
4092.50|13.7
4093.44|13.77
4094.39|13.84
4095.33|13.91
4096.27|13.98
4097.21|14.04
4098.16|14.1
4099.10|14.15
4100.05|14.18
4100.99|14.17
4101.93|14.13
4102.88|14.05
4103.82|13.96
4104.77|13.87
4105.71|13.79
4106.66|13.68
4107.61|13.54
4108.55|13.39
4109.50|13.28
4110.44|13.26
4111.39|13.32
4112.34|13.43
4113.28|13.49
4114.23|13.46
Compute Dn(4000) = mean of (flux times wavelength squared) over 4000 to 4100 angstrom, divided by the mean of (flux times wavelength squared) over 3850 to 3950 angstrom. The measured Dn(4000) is 0.96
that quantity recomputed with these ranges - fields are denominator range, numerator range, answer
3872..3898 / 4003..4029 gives 0.94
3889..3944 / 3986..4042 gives 0.97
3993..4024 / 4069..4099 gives 1.03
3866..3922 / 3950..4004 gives 0.97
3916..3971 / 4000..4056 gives 0.96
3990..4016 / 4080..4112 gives 1.06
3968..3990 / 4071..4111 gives 1.06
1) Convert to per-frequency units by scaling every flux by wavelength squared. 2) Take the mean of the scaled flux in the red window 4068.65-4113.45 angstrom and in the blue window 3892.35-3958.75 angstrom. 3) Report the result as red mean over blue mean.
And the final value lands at 1.03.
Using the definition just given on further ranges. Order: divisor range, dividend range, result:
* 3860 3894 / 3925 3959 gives 0.92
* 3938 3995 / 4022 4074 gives 0.97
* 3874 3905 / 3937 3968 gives 0.99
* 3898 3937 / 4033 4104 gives 1.00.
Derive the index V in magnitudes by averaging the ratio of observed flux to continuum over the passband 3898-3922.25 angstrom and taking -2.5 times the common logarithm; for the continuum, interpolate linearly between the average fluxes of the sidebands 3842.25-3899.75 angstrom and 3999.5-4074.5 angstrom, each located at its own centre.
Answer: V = 0.05 mag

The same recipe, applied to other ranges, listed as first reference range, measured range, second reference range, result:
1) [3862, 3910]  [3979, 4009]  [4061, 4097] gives 0.060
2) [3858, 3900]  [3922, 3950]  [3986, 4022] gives 0.039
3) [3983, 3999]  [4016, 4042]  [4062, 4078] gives 0.022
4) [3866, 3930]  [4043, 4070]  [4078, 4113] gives 0.072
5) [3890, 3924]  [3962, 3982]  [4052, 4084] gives -0.019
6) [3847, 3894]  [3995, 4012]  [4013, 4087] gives 0.012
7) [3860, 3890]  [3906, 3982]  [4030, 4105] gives 0.061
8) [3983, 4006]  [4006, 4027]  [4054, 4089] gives 0.000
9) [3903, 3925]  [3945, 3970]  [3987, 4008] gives -0.041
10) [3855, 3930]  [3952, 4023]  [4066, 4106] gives 0.043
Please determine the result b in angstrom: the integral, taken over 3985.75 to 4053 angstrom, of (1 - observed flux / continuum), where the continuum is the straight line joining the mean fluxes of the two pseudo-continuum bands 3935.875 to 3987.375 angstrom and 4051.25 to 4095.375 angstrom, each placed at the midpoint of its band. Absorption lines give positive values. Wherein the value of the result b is 1.9 angstrom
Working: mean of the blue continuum 14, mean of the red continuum 13.2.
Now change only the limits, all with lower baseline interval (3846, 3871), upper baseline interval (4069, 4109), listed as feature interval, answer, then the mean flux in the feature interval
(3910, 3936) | 1.4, 14.3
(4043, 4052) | 0.6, 13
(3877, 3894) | 0.4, 15.1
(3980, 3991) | 1.1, 13.1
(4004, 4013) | 0.6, 13.4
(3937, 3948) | 0.9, 13.7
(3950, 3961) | 0.3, 14.4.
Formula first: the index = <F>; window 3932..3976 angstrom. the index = 14.1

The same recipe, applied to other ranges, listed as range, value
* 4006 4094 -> 13.1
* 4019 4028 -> 13.3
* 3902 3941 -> 14.2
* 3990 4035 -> 13.3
